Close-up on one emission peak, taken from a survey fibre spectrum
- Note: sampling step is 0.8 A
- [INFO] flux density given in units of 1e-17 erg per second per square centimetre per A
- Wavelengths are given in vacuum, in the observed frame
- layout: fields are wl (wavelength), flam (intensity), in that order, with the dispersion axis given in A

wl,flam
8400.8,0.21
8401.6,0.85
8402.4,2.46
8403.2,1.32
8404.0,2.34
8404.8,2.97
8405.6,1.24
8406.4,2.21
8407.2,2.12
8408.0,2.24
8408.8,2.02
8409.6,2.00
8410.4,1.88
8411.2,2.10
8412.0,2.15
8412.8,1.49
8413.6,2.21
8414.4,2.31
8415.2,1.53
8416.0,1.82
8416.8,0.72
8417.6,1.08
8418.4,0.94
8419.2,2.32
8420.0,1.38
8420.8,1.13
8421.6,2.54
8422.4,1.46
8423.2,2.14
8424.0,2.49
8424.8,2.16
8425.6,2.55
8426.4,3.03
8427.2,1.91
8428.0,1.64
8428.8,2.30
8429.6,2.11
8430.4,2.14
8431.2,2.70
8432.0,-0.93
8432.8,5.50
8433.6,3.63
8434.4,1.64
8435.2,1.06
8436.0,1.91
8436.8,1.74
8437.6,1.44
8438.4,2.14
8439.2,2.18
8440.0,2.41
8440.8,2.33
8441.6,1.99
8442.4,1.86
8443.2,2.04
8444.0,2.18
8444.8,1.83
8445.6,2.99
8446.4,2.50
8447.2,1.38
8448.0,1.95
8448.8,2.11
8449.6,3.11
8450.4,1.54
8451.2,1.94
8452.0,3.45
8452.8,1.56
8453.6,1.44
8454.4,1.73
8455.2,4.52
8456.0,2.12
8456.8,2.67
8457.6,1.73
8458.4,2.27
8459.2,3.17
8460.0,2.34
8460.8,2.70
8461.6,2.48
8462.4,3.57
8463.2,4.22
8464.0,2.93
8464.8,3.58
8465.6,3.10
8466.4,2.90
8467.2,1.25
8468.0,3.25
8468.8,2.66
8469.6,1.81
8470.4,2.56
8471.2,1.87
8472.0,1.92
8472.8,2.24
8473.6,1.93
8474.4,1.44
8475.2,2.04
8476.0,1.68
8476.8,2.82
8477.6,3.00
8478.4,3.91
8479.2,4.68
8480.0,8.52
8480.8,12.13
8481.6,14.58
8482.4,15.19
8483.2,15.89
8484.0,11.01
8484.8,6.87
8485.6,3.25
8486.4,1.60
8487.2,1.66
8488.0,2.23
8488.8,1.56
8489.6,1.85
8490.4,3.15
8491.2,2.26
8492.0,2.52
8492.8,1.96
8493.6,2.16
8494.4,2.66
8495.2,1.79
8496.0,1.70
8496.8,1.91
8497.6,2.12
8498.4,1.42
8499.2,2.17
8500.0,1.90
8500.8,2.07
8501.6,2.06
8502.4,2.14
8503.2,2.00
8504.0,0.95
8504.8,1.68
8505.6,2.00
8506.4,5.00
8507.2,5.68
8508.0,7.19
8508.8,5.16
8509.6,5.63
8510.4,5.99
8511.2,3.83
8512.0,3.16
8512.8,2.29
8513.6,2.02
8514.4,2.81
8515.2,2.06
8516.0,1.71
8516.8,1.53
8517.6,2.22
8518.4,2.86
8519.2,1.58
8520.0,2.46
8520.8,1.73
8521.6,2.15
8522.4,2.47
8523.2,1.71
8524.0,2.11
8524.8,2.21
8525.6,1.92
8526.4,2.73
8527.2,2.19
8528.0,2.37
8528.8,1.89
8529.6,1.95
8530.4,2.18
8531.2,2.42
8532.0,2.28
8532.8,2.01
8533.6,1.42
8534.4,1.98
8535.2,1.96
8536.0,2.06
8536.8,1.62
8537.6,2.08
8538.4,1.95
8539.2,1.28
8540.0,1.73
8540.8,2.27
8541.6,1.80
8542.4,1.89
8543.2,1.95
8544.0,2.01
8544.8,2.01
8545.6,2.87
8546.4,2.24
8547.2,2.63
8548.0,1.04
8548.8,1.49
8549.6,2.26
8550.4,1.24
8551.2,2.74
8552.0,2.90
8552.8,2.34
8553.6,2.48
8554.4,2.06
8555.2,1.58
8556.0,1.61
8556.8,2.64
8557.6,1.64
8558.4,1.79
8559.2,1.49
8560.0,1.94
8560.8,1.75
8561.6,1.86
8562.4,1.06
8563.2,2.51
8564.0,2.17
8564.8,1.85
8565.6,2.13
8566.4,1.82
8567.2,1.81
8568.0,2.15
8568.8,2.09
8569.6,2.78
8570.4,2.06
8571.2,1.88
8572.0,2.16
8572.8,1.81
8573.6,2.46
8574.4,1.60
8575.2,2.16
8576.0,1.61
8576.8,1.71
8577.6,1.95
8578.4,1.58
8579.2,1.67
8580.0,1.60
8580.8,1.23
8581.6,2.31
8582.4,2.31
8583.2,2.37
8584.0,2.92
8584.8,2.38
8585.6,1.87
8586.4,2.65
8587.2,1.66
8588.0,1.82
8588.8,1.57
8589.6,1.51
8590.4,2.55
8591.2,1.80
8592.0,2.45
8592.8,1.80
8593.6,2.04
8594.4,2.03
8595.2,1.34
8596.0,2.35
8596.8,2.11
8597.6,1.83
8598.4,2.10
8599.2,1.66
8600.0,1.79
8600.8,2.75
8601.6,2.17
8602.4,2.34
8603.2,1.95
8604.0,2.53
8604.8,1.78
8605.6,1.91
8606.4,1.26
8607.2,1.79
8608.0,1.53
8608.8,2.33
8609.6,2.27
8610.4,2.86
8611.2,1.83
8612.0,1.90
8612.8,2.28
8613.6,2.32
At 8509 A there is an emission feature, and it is [N II] 6583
